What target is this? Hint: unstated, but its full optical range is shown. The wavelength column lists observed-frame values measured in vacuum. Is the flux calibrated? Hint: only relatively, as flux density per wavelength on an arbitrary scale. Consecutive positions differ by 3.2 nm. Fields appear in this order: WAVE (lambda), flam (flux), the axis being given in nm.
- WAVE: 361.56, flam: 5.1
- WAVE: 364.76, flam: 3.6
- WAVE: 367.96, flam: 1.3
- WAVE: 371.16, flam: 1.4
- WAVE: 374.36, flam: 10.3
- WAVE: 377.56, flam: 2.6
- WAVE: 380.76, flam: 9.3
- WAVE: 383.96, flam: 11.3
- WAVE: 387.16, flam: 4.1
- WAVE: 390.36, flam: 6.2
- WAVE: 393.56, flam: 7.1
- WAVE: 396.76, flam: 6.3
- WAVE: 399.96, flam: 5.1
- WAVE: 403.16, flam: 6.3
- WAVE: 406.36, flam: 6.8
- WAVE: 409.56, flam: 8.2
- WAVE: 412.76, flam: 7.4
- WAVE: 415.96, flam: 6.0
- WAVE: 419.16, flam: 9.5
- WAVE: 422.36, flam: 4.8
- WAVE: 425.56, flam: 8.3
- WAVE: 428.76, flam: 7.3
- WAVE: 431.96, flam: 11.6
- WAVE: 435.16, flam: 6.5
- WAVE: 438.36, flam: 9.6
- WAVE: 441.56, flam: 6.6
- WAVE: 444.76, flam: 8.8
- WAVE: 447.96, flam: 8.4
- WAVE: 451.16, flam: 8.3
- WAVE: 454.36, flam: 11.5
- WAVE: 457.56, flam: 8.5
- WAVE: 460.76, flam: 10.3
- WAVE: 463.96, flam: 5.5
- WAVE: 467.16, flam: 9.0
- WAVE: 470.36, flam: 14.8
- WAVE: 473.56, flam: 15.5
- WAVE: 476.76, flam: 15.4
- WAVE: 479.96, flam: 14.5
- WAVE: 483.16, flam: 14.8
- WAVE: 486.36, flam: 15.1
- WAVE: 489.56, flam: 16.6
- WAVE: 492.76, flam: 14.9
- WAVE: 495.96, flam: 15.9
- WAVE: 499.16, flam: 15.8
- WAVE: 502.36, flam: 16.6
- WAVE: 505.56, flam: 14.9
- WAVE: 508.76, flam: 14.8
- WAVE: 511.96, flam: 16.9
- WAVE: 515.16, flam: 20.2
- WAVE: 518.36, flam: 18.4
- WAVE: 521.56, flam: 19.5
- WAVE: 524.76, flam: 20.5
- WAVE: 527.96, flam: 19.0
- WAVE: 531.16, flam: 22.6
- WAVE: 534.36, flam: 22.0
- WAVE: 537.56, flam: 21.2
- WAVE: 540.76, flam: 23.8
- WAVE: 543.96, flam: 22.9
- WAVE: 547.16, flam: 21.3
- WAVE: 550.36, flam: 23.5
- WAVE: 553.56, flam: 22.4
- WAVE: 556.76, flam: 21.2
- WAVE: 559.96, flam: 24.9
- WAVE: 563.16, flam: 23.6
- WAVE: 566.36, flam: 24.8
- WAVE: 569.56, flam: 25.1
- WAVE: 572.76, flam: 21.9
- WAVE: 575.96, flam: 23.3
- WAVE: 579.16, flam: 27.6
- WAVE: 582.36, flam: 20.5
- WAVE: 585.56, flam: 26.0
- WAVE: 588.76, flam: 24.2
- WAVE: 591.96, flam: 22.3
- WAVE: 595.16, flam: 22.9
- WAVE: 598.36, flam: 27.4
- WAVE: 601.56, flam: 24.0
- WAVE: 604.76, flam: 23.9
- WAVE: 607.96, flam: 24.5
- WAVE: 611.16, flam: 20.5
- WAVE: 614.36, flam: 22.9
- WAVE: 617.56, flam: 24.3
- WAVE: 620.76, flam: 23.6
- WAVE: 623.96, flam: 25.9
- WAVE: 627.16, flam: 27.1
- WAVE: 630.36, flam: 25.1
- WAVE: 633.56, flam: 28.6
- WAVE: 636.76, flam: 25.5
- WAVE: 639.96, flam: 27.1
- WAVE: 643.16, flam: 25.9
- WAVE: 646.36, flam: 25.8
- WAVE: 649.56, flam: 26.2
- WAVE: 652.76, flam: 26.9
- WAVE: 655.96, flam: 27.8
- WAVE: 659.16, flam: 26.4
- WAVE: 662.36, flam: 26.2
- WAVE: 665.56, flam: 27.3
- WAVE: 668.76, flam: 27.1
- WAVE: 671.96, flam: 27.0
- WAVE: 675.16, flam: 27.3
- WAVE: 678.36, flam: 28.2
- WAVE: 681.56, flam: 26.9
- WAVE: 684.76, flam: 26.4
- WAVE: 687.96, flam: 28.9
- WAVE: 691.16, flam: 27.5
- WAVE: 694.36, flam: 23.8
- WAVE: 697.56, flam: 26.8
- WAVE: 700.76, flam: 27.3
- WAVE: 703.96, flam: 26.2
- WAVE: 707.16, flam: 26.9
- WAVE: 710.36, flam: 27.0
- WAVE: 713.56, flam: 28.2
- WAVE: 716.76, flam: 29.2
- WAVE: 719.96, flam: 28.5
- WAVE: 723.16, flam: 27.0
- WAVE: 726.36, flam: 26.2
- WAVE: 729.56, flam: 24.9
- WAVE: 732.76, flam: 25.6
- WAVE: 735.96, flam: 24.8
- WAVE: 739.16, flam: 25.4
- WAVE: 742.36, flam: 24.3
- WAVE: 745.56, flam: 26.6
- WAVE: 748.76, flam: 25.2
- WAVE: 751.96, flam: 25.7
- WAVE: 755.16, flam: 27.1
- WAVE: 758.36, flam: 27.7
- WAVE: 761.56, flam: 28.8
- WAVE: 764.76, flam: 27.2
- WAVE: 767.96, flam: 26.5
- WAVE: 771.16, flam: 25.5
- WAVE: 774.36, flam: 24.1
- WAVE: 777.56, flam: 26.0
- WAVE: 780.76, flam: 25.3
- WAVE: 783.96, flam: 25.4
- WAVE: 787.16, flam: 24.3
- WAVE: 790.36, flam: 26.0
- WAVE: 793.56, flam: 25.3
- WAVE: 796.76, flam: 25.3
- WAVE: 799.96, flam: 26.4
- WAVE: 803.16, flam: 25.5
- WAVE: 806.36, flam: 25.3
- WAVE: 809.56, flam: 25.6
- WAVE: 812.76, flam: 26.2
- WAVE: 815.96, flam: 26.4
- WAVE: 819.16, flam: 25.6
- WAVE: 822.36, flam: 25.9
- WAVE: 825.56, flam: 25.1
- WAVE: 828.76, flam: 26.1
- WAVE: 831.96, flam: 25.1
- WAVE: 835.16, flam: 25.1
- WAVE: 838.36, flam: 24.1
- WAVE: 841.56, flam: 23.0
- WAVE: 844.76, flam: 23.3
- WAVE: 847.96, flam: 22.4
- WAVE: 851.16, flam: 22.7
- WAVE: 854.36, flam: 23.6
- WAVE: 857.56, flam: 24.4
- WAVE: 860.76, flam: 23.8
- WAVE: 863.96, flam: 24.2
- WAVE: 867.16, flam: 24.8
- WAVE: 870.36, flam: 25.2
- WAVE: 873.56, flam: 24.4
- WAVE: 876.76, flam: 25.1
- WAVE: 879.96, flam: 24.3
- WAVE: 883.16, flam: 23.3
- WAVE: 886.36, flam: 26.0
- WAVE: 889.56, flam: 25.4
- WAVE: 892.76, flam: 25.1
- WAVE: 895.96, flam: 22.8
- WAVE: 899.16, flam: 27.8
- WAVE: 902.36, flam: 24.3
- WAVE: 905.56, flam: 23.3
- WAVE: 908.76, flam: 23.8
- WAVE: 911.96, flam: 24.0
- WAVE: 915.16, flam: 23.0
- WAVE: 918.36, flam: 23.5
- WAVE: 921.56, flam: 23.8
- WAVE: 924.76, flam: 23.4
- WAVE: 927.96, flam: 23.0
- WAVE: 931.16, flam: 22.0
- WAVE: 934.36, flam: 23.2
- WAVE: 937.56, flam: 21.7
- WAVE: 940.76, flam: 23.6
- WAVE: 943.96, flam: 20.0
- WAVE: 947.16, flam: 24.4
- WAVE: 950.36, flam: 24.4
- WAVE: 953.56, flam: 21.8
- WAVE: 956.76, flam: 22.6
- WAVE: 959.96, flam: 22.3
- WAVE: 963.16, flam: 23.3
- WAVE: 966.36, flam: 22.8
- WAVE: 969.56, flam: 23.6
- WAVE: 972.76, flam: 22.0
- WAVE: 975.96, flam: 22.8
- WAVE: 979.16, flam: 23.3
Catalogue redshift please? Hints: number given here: 0.18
